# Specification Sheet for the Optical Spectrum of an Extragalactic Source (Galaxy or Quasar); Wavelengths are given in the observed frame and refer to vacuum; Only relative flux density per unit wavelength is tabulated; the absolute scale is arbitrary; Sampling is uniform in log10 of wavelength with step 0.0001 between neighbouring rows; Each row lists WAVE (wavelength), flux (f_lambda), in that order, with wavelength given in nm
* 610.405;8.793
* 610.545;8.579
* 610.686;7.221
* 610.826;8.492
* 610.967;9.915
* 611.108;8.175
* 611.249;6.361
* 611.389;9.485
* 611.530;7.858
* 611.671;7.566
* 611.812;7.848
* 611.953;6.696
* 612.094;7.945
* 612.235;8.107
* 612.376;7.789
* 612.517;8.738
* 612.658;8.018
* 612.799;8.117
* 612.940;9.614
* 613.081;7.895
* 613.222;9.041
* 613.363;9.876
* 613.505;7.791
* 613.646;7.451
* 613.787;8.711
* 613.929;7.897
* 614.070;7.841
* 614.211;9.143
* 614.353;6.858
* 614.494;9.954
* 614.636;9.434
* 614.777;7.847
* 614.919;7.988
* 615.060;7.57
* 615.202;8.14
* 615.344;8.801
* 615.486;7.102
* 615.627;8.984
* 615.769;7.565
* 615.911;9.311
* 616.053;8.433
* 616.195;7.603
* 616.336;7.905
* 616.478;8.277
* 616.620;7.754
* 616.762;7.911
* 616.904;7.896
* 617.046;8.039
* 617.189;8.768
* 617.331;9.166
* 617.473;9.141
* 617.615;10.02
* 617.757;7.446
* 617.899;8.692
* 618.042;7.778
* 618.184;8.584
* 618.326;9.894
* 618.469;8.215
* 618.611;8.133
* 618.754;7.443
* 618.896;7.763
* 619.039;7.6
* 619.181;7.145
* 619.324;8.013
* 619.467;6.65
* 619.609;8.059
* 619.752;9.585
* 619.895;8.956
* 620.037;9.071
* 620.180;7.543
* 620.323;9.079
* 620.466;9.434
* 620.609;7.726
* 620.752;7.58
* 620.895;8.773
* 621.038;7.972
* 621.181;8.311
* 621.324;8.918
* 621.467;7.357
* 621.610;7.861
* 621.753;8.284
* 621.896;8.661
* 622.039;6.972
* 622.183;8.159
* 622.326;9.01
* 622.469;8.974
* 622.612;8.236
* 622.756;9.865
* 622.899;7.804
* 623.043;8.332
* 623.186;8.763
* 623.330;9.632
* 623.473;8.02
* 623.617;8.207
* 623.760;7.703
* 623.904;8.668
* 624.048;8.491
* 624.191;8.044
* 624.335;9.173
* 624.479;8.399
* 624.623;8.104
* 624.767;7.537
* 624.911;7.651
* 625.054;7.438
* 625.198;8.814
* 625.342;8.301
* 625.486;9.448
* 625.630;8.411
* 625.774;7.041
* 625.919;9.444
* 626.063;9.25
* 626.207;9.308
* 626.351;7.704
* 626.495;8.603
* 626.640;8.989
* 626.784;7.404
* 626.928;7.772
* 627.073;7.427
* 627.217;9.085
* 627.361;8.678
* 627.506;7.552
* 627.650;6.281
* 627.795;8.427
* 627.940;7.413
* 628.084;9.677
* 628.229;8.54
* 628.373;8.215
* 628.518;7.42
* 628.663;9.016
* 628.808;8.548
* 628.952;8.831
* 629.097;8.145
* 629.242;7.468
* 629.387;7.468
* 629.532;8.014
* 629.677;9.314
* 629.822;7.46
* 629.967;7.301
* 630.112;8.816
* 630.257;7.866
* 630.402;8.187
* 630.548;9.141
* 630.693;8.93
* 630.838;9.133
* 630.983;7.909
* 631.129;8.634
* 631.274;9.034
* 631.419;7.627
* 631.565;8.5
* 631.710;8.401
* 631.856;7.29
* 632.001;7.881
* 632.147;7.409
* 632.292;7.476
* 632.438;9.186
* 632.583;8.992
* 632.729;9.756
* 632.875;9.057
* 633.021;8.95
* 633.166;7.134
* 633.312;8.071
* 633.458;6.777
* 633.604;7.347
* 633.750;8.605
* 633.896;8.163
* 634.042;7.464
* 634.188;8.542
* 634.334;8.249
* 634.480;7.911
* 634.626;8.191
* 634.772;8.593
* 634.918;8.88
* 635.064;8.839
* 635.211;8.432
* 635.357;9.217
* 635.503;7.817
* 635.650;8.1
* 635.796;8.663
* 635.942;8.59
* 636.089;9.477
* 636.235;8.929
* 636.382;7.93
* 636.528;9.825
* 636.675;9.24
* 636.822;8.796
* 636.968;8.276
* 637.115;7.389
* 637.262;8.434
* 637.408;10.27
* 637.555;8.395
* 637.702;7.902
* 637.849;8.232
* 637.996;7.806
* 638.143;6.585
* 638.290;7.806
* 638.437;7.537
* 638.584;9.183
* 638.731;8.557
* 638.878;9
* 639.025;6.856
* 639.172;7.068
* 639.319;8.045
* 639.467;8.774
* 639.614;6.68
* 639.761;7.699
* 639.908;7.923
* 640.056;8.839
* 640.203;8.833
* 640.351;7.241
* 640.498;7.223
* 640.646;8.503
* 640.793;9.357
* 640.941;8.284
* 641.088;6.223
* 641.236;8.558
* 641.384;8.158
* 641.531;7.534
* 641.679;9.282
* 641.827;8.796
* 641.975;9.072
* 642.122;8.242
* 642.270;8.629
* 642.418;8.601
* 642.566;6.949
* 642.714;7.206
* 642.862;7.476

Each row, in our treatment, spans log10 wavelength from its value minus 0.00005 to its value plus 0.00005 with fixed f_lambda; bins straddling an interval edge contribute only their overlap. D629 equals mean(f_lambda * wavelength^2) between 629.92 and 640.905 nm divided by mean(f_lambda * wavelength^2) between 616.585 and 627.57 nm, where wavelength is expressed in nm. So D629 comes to 1.04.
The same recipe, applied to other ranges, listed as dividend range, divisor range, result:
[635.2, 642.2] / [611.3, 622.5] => 1.07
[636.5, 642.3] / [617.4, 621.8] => 1.05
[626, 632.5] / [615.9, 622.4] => 1.03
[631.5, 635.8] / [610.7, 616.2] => 1.07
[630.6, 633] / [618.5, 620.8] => 1.08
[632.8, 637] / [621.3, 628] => 1.05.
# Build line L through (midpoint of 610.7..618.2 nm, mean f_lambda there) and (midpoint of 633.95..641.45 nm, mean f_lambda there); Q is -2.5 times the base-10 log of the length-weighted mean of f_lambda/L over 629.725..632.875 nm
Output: -0.01 mag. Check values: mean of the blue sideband 8.28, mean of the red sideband 8.26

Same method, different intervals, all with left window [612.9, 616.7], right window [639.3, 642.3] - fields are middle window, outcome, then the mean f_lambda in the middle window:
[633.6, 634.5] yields 0.02 mag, 8.1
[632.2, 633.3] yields -0.05 mag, 8.6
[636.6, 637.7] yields -0.06 mag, 8.63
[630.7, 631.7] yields -0.04 mag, 8.5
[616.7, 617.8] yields -0.04 mag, 8.58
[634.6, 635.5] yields -0.06 mag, 8.65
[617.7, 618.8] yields 0.00 mag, 8.3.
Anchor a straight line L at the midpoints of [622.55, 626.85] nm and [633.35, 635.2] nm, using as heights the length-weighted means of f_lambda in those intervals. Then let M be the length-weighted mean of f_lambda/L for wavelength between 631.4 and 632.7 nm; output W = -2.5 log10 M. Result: 0.01 mag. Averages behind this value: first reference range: 8.43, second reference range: 8.14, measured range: 8.16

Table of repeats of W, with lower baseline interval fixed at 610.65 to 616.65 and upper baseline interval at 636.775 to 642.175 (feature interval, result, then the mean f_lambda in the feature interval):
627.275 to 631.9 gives -0.008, 8.23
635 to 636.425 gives -0.059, 8.61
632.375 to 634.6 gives -0.015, 8.27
